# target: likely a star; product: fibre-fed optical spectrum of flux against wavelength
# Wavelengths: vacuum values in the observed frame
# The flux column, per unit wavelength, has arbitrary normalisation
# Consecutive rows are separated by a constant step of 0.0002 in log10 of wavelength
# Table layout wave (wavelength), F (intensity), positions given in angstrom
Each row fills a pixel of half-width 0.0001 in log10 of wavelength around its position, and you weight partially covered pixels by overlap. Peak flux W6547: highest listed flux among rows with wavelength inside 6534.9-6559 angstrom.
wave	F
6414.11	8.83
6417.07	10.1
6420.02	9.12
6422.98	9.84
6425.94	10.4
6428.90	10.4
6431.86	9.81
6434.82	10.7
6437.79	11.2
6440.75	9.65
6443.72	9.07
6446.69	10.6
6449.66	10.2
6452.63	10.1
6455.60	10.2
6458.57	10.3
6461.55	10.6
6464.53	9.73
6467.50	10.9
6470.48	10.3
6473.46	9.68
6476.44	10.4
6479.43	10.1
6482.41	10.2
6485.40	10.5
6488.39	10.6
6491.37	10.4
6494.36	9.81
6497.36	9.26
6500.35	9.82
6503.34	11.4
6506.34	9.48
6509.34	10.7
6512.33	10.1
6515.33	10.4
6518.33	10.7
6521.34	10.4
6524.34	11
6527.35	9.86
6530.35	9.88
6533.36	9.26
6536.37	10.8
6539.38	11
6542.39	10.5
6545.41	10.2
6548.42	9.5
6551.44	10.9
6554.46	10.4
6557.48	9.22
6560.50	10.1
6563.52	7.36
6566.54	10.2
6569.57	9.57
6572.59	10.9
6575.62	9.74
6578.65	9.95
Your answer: 11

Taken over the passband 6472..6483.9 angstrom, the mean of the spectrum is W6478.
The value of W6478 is 10.1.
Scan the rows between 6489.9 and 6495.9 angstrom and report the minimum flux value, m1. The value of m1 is 9.81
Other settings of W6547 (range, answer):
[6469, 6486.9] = 10.5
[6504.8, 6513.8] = 10.7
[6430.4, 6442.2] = 11.2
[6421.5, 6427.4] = 10.4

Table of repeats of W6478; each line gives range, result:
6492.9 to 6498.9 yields 9.53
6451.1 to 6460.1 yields 10.2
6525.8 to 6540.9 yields 10.2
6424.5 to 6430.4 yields 10.4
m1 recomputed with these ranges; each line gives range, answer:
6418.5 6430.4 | 9.12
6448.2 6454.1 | 10.1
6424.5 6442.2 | 9.65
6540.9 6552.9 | 9.5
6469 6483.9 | 9.68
